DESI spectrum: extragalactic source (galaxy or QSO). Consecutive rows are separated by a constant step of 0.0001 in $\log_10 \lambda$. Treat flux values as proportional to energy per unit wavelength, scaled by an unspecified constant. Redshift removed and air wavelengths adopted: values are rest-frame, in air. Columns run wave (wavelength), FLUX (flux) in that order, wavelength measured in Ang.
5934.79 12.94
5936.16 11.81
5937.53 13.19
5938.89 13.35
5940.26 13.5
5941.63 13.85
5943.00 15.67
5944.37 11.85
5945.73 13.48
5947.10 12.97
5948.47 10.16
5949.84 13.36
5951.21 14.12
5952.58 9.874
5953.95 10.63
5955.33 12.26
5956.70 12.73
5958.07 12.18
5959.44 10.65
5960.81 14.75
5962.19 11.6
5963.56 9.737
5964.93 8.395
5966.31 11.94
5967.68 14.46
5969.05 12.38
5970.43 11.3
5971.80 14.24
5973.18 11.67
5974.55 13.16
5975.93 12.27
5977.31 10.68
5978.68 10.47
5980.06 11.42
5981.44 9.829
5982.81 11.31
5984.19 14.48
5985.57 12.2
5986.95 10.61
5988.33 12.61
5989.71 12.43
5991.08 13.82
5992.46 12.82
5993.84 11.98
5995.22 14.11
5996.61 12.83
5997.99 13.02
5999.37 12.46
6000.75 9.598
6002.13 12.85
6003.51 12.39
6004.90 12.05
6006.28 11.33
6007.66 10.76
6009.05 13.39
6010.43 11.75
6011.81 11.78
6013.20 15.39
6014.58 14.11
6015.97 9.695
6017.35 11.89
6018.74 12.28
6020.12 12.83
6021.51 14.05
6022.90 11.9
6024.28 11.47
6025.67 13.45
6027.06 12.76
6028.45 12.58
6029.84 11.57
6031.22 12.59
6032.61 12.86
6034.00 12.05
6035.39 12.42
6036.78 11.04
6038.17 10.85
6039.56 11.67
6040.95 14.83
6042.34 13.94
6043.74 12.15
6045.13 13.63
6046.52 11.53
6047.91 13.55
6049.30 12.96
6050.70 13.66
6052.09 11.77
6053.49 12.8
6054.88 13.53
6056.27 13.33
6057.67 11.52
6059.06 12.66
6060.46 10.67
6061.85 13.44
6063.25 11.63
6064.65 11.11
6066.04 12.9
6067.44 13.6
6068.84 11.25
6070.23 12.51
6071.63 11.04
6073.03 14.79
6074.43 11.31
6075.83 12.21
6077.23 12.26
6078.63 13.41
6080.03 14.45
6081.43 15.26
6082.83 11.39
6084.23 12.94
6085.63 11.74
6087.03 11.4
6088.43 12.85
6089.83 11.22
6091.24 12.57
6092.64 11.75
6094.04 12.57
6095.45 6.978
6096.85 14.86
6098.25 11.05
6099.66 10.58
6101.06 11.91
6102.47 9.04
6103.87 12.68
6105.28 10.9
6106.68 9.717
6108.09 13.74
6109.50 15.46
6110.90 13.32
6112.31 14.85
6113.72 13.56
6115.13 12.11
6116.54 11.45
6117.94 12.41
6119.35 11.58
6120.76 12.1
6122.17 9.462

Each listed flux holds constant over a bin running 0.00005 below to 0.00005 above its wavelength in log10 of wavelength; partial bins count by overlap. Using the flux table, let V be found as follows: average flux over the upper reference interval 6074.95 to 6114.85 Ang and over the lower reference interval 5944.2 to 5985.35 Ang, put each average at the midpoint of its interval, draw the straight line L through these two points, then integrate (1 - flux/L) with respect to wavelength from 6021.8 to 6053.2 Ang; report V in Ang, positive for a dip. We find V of -1.0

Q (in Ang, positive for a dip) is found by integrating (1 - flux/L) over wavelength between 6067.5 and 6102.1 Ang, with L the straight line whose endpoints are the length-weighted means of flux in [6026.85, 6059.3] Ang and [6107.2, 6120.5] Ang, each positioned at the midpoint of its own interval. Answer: 1.88 Ang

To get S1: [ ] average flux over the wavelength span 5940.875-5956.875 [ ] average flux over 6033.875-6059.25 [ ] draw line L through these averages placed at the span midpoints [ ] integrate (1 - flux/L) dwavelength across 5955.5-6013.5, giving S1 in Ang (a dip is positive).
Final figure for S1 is 2.2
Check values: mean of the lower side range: 12.6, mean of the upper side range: 12.6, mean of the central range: 12.1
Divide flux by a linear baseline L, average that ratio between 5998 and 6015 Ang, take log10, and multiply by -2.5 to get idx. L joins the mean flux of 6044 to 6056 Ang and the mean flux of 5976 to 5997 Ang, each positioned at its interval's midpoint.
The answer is 0.003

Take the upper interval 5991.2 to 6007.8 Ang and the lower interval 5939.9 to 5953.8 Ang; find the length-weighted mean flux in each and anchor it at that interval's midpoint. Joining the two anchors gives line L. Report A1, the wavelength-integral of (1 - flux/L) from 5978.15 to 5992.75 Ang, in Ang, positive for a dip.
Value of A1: 0.49 Ang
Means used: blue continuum 12.8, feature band 12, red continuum 12.3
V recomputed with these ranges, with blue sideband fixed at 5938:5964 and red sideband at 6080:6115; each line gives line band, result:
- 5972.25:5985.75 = 0.7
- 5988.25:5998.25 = -0.4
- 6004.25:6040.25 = 0.3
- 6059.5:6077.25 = 0.1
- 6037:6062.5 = -0.7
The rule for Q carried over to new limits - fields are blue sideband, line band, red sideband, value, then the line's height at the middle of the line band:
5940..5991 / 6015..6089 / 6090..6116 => -2.4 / 12.1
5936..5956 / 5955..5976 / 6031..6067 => 0.9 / 12.7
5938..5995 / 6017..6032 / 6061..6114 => -0.3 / 12.3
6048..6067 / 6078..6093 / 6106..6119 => 0.1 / 12.7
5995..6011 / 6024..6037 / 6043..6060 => 0.1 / 12.5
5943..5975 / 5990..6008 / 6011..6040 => -0.1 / 12.3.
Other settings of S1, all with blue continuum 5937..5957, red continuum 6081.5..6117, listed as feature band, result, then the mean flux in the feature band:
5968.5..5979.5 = 0.5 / 12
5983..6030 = 0.1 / 12.4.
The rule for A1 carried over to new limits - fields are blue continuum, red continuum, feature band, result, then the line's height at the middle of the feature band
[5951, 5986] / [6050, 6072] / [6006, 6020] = -0.2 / 12.1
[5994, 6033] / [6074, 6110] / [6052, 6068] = -0.3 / 12.2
